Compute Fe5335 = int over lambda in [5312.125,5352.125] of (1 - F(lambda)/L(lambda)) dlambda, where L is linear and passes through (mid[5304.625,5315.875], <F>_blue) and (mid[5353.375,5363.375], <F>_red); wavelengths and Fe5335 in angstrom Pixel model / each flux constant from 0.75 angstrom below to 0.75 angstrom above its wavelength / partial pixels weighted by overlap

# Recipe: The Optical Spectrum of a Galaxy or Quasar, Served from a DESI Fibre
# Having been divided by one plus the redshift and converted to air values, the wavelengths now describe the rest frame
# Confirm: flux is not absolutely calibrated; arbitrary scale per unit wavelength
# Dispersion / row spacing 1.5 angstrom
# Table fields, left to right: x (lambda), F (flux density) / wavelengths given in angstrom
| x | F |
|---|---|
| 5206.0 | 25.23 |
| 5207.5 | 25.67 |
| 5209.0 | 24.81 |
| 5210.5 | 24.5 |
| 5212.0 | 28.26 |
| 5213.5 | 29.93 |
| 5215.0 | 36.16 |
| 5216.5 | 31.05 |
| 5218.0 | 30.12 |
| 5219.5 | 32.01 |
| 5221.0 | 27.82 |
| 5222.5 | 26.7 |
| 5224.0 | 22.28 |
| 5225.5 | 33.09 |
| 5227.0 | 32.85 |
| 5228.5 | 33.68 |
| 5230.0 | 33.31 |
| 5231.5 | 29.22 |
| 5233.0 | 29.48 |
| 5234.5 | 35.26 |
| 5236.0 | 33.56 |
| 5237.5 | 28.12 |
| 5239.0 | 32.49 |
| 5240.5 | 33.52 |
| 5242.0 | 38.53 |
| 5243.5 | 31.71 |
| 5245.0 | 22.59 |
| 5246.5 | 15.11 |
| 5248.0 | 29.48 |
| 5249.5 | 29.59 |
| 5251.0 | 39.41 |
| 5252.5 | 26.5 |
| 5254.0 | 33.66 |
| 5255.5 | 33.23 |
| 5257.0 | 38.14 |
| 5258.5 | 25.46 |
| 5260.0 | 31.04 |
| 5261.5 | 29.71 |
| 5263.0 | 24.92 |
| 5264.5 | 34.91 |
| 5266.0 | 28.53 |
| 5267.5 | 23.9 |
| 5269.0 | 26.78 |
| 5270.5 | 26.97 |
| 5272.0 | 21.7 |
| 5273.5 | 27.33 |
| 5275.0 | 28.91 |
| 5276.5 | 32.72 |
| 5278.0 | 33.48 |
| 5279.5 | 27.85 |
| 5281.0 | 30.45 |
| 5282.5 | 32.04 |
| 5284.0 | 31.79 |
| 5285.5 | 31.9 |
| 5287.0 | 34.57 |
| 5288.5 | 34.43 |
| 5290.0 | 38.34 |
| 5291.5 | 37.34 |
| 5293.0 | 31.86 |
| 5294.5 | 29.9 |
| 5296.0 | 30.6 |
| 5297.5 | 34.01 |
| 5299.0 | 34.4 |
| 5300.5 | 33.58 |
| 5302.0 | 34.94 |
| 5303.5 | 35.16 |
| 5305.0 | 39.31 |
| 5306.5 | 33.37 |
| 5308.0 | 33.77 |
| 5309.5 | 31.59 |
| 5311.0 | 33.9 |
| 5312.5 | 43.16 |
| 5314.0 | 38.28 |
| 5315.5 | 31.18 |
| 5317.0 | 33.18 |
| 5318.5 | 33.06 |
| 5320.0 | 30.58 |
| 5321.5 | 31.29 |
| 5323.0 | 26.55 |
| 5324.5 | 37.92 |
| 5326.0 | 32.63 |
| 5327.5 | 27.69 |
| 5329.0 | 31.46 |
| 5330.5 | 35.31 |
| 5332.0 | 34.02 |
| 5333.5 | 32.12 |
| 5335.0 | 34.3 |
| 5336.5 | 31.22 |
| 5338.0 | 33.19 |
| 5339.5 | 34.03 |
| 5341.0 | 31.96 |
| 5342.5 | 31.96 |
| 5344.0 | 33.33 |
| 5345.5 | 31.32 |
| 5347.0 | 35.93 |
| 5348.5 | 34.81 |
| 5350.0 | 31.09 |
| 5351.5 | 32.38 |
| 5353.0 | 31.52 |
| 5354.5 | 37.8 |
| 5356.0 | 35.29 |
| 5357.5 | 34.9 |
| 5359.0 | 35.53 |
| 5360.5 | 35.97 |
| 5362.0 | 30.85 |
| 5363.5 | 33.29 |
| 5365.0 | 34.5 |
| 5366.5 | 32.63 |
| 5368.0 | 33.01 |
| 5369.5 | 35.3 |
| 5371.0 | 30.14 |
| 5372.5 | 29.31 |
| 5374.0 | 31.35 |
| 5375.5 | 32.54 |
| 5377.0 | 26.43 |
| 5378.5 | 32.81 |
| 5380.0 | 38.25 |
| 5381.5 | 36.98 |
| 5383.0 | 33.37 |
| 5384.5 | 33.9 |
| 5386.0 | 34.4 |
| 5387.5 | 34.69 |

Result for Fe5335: 2.52 angstrom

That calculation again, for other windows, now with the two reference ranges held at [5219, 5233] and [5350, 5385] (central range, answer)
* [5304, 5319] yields -1.4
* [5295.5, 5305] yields -0.8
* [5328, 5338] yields -0.1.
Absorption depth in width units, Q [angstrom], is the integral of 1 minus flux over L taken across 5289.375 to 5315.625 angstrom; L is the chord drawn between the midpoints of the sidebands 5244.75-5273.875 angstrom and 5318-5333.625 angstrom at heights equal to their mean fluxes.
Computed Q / -3.4 angstrom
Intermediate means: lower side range 28.6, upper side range 32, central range 34.8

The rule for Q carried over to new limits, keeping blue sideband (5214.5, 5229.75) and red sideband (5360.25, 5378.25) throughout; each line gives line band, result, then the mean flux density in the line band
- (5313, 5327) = -0.6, 32.8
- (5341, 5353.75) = -0.4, 32.7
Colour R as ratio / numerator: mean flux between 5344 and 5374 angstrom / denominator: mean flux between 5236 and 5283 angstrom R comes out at 1.1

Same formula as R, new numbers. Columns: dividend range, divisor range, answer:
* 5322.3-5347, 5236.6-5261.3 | 1.07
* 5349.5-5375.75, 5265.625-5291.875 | 1.09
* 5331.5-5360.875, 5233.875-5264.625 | 1.09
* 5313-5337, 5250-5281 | 1.10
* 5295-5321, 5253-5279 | 1.16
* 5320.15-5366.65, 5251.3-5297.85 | 1.07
